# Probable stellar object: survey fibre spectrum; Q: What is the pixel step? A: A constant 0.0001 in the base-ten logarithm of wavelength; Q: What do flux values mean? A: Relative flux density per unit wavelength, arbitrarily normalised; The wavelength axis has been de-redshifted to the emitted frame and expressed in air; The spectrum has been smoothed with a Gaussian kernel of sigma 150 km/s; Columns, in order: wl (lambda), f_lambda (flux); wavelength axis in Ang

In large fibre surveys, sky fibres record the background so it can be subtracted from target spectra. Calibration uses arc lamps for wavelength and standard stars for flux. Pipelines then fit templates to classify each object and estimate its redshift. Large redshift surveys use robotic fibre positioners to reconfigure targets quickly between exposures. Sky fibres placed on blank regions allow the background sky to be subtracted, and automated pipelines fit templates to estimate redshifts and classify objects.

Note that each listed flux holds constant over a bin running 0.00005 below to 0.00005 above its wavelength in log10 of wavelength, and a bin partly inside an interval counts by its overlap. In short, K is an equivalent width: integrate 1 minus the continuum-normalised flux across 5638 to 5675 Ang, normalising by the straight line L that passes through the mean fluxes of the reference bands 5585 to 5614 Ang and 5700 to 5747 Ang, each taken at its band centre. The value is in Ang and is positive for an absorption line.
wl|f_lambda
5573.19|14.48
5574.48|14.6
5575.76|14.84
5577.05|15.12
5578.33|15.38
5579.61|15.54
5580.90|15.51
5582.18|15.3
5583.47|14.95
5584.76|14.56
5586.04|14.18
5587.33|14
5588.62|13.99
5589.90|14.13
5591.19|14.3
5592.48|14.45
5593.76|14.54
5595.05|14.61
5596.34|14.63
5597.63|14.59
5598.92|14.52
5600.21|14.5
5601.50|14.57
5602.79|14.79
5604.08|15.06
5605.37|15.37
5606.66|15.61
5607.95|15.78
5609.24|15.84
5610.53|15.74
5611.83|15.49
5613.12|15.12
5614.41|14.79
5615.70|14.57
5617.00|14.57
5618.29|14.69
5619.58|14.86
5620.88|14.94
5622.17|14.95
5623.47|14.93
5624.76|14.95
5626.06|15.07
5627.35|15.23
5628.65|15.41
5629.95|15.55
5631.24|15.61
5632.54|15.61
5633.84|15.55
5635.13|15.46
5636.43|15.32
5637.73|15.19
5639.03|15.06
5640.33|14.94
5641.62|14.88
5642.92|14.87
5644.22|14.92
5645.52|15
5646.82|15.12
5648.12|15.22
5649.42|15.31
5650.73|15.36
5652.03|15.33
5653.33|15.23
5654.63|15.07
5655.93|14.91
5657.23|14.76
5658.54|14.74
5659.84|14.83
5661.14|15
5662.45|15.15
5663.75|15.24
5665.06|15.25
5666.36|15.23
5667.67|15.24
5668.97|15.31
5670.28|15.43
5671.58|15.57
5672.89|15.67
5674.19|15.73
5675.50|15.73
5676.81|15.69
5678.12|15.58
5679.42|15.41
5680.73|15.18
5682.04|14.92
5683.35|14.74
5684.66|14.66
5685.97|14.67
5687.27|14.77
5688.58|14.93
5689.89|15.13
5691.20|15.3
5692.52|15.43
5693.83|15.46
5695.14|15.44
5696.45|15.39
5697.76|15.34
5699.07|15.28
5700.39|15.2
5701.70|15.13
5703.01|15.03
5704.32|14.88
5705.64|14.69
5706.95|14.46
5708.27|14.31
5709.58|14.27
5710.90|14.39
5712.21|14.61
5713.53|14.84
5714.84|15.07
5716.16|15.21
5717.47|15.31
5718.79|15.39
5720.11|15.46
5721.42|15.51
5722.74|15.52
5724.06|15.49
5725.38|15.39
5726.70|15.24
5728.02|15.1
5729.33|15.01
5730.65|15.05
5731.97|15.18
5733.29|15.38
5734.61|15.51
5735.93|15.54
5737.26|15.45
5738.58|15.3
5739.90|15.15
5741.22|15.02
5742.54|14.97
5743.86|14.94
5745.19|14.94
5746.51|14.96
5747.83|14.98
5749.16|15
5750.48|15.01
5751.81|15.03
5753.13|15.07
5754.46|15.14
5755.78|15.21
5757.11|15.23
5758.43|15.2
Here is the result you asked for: -0.6 Ang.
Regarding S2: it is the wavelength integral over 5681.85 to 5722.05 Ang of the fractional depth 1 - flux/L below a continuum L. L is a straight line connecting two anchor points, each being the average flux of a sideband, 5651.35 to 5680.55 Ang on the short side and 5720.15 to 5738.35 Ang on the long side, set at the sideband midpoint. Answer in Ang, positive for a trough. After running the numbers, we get 0.8 Ang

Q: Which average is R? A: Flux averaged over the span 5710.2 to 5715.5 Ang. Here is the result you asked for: 14.7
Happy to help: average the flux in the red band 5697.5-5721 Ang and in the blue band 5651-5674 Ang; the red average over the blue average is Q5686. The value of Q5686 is 0.98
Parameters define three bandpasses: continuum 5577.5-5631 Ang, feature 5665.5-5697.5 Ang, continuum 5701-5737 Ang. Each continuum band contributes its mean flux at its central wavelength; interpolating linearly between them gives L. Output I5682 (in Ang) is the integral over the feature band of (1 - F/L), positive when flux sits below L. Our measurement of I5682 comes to -0.5 Ang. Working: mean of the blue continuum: 14.9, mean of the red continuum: 15.1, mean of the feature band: 15.3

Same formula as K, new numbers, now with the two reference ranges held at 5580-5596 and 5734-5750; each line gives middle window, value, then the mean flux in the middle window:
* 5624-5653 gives -0.9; 15.2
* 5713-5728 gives -0.2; 15.3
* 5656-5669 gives -0.2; 15.1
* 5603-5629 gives -0.8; 15.1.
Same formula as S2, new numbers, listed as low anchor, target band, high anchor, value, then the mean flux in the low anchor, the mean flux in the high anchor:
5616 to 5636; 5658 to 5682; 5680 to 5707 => -0.4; 15.1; 15.1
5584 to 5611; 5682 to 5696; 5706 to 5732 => -0.1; 14.7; 15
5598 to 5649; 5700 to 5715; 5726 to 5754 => 0.4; 15.1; 15.1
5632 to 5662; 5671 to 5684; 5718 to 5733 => -0.2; 15.1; 15.3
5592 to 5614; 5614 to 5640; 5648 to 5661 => -0.1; 15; 15.1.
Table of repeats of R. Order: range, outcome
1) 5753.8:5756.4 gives 15.2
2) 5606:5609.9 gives 15.8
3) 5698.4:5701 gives 15.2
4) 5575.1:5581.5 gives 15.3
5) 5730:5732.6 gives 15.1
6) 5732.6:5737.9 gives 15.4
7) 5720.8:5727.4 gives 15.4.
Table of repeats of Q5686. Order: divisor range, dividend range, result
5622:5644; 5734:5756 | 0.99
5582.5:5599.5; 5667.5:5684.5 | 1.07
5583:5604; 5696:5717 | 1.03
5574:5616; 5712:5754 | 1.02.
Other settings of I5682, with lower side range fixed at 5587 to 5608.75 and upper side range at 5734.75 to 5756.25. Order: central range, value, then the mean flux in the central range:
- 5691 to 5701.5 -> -0.26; 15.3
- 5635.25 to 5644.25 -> -0.15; 15.1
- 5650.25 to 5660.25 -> -0.12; 15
